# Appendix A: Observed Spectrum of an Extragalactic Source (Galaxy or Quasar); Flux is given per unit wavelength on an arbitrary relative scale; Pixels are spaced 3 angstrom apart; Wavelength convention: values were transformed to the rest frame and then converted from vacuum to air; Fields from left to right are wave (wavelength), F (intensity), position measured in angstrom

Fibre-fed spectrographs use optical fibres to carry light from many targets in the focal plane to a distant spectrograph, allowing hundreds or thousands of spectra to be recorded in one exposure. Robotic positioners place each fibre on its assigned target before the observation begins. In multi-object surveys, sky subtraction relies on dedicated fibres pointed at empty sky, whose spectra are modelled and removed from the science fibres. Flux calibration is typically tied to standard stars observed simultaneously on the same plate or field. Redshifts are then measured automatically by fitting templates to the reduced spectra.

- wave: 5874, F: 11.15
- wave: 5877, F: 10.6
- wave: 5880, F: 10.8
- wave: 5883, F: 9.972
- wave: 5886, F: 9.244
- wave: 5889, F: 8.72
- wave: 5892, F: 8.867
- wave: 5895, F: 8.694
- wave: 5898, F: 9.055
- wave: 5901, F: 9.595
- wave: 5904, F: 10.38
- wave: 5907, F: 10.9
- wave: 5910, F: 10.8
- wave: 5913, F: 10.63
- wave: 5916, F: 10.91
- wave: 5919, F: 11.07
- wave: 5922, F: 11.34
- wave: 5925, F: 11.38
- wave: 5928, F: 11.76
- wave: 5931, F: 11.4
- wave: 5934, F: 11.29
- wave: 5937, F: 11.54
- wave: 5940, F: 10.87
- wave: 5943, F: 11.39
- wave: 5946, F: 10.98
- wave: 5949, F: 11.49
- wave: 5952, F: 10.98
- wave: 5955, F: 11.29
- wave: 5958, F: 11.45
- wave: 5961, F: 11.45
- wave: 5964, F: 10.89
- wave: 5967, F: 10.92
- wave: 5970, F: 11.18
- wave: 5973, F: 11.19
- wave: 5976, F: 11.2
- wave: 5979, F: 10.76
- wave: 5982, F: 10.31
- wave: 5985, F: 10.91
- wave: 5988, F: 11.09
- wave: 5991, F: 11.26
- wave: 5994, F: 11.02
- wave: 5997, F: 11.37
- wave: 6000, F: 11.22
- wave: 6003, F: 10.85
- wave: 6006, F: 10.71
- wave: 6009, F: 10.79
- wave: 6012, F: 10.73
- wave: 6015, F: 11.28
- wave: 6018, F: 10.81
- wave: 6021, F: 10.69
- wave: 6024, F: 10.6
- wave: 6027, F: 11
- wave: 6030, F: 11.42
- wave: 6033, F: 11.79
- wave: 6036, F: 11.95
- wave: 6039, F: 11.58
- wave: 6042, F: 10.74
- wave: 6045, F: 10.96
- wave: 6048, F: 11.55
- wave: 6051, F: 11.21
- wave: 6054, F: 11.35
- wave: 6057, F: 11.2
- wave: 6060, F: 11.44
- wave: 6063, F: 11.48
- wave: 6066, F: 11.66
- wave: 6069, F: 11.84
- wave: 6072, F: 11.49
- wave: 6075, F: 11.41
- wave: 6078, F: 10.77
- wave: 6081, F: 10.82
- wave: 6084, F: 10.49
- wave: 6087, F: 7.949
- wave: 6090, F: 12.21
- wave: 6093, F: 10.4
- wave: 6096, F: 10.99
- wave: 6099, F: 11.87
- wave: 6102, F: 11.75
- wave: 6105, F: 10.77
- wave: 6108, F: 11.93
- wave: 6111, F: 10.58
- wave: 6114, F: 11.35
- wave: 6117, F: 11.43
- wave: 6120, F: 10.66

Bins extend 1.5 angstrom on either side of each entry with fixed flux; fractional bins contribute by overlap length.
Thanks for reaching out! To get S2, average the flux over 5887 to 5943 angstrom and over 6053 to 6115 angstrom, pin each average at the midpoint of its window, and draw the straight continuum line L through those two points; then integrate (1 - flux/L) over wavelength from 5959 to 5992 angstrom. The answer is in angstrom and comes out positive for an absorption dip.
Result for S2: -0.9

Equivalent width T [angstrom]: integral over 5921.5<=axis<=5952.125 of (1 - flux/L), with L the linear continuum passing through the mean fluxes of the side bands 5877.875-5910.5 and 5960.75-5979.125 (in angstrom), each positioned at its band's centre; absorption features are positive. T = -2.5 angstrom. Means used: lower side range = 9.71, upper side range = 11.1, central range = 11.3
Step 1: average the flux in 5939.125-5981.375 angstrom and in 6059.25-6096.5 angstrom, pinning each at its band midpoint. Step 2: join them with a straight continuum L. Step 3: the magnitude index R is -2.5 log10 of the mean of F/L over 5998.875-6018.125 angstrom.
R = 0.02 mag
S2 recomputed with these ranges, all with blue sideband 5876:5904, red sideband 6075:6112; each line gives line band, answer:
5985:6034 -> -3.3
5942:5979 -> -4.3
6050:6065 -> -1.0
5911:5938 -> -4.1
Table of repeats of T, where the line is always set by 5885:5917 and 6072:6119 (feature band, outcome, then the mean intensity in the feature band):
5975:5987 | -0.6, 10.8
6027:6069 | -2.8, 11.4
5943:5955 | -1.3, 11.2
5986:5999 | -1.0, 11.2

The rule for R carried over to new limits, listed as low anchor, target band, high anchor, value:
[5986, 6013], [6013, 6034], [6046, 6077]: 0.01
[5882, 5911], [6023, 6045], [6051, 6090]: -0.05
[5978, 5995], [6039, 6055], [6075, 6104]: -0.03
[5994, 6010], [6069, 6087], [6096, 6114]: 0.04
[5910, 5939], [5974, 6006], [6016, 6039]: 0.02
